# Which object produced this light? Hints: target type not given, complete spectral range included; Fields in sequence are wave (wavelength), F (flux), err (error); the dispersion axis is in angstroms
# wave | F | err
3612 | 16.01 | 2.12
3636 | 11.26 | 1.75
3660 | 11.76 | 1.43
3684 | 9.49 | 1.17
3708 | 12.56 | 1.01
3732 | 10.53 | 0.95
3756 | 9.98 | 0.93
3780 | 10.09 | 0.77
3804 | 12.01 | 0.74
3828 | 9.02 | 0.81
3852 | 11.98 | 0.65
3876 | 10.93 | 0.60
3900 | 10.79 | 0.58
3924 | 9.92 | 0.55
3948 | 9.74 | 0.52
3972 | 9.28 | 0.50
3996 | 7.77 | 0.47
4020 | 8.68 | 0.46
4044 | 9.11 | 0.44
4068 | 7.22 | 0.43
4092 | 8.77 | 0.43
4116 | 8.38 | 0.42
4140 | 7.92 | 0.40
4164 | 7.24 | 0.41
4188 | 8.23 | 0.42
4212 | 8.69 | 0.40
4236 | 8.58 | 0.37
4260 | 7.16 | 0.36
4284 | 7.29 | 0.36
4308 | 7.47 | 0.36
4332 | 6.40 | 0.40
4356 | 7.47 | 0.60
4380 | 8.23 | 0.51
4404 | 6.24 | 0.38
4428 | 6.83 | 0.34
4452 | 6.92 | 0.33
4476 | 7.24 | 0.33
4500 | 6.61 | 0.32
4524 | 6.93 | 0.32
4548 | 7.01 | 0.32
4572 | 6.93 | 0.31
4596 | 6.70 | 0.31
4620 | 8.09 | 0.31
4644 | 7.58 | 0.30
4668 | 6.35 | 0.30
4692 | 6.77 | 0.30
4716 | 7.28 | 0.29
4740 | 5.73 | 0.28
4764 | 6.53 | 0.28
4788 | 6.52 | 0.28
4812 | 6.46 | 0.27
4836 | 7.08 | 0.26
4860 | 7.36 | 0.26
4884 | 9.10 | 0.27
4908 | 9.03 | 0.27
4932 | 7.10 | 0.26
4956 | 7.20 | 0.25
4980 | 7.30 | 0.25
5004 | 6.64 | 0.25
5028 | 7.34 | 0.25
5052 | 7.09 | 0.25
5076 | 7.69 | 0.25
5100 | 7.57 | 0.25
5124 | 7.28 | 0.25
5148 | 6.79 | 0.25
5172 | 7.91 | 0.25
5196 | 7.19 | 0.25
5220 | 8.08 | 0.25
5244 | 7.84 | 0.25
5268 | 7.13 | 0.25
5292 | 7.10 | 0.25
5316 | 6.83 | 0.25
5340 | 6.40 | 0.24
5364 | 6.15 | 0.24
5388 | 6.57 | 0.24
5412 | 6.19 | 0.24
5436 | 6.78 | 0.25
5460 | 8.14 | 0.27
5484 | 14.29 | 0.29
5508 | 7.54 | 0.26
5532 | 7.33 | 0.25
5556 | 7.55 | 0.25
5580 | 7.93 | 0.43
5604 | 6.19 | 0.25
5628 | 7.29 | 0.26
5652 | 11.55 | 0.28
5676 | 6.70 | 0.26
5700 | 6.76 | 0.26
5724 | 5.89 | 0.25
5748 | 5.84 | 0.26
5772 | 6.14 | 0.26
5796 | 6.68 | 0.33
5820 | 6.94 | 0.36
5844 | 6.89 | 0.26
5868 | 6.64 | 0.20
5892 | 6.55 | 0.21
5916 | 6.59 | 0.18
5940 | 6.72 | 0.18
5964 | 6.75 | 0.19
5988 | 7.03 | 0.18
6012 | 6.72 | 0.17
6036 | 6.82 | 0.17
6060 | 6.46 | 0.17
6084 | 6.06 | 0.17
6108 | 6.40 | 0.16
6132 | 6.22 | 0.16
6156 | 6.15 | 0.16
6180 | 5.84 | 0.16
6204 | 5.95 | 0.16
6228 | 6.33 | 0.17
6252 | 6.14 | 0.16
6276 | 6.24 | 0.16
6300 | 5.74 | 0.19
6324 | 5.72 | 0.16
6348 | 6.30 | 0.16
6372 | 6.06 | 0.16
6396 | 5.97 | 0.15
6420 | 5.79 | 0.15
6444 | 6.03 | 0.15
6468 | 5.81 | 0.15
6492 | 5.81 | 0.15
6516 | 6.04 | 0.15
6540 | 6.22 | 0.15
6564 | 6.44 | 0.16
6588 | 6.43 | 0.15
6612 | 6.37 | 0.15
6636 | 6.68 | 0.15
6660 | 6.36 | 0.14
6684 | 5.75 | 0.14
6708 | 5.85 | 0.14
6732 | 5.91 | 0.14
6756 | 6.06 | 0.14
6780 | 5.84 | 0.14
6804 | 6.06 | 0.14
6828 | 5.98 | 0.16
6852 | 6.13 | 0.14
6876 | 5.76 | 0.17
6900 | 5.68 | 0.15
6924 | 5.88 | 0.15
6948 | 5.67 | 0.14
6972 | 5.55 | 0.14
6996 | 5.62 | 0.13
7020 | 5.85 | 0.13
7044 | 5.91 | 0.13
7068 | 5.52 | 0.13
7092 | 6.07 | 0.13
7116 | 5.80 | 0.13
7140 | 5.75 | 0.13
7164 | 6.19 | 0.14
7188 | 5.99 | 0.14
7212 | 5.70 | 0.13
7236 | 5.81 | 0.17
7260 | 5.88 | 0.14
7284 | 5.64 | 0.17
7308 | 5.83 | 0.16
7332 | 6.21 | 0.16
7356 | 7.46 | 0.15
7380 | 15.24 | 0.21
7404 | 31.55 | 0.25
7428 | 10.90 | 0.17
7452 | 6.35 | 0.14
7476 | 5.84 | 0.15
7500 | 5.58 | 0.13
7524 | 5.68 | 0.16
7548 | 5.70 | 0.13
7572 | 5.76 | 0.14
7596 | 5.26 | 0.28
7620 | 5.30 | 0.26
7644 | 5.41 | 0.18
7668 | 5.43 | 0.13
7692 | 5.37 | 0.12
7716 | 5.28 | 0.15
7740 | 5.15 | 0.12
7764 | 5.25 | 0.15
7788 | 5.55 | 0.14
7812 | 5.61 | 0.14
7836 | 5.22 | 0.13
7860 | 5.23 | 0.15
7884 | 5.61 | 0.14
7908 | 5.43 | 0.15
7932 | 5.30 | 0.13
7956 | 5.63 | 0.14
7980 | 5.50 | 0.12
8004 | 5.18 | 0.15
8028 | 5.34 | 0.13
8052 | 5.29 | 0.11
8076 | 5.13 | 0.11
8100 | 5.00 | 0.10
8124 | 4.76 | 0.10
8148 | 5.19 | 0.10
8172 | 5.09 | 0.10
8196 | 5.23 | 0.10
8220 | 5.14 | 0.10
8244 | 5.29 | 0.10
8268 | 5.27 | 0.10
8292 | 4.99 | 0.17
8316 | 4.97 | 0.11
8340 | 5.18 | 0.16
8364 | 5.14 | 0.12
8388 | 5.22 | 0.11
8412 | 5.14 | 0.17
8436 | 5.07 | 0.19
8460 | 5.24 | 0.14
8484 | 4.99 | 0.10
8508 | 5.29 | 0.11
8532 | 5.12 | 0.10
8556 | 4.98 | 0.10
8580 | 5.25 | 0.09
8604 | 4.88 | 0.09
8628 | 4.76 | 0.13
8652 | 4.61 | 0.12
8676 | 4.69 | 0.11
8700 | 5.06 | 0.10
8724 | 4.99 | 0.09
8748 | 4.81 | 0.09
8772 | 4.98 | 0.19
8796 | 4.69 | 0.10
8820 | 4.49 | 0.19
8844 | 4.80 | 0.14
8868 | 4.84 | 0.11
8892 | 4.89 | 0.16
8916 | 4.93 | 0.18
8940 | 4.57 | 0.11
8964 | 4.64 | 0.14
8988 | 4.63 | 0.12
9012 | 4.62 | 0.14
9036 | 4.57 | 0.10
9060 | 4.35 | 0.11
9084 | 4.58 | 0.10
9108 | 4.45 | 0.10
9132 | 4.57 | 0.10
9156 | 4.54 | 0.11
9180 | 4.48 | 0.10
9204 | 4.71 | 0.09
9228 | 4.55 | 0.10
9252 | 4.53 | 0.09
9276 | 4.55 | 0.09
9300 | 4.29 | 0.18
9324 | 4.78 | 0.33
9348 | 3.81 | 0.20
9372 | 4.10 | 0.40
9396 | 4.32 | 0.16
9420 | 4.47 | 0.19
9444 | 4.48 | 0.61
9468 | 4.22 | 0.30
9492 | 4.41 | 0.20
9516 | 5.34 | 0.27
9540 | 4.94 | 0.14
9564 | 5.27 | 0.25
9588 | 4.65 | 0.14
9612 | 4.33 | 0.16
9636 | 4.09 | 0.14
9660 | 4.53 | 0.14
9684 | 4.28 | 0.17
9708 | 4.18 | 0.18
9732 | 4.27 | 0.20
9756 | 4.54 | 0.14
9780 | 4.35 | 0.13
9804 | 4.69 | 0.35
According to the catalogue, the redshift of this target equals 0.13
